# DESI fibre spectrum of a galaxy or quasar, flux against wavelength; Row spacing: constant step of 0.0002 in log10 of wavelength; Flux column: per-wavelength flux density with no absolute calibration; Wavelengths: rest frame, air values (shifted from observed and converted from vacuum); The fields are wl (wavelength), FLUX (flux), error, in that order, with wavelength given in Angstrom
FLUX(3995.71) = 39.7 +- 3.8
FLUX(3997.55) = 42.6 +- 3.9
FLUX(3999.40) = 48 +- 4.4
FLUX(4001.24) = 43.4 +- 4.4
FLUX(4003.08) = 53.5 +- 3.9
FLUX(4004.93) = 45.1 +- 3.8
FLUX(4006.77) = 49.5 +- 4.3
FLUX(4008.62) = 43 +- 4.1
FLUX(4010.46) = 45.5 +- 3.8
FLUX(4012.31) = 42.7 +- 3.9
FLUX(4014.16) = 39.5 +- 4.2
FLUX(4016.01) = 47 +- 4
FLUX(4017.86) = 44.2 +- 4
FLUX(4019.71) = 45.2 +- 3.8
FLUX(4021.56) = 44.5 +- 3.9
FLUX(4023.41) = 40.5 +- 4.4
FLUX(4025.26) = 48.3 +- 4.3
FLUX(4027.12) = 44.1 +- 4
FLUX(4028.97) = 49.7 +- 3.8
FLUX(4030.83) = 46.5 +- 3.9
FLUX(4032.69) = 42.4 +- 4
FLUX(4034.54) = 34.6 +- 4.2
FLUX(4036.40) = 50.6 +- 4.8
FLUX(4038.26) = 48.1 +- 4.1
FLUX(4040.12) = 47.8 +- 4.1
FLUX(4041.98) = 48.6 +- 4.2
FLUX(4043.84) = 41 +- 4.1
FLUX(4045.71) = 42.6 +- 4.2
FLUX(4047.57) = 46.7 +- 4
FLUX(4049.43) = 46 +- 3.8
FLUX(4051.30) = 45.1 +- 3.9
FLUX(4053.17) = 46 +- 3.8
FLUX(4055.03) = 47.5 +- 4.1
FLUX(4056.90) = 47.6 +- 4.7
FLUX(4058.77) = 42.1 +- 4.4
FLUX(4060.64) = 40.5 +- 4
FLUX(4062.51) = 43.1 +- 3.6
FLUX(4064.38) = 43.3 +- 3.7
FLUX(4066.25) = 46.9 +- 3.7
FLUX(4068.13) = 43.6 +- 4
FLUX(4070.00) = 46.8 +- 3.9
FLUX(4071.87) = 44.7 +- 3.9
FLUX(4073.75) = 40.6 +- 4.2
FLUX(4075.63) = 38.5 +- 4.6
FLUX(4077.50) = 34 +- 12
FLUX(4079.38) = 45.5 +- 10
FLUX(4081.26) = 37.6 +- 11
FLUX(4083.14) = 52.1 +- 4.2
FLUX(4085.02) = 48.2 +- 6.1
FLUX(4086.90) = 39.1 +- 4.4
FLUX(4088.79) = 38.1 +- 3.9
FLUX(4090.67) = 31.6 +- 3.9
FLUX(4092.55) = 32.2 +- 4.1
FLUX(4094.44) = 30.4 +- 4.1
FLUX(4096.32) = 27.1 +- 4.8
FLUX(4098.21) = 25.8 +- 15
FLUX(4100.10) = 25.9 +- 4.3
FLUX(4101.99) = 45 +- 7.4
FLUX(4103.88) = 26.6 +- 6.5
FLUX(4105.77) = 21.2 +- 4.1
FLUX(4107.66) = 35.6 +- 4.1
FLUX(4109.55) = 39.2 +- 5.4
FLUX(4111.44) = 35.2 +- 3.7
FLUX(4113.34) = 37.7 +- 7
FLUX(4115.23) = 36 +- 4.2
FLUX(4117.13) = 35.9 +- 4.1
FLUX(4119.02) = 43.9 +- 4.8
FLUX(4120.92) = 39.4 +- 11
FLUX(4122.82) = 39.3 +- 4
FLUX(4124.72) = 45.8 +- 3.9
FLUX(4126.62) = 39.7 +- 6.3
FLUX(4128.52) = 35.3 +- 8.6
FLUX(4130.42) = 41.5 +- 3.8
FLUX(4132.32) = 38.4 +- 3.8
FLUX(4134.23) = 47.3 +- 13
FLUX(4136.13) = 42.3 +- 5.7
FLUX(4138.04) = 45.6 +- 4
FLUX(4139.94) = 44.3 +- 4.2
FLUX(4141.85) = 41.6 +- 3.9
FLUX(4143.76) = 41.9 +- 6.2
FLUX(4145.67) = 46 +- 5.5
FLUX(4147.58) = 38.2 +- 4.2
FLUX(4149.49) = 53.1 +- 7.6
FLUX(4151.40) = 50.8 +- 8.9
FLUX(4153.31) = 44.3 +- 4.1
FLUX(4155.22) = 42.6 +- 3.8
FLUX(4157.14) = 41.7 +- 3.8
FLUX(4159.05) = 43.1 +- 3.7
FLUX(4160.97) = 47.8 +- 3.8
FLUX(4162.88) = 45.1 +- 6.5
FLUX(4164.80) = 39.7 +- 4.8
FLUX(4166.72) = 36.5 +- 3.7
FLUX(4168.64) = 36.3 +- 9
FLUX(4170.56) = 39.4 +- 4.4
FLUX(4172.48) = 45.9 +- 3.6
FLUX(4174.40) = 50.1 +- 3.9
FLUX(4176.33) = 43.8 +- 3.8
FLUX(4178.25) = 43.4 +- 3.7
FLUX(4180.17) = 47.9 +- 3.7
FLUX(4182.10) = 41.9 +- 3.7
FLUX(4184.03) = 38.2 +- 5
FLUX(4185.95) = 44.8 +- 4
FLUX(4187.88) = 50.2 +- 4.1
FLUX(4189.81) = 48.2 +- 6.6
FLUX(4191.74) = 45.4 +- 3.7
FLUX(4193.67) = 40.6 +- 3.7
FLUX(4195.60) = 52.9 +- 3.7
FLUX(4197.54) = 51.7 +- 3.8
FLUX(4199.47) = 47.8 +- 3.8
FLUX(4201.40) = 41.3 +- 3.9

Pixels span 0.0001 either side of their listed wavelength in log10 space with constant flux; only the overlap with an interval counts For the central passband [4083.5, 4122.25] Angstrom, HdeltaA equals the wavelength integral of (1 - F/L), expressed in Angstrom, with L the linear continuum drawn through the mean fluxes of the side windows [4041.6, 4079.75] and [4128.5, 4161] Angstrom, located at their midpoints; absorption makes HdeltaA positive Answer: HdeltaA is 7.7 Angstrom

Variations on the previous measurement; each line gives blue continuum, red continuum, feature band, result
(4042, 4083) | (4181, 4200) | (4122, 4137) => 1.24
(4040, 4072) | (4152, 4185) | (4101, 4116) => 3.23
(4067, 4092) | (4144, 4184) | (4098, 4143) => 4.76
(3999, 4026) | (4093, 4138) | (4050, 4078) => -1.82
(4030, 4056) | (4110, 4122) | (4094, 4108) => 3.58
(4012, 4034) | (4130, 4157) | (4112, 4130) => 2.02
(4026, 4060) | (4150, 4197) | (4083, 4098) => 3.00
